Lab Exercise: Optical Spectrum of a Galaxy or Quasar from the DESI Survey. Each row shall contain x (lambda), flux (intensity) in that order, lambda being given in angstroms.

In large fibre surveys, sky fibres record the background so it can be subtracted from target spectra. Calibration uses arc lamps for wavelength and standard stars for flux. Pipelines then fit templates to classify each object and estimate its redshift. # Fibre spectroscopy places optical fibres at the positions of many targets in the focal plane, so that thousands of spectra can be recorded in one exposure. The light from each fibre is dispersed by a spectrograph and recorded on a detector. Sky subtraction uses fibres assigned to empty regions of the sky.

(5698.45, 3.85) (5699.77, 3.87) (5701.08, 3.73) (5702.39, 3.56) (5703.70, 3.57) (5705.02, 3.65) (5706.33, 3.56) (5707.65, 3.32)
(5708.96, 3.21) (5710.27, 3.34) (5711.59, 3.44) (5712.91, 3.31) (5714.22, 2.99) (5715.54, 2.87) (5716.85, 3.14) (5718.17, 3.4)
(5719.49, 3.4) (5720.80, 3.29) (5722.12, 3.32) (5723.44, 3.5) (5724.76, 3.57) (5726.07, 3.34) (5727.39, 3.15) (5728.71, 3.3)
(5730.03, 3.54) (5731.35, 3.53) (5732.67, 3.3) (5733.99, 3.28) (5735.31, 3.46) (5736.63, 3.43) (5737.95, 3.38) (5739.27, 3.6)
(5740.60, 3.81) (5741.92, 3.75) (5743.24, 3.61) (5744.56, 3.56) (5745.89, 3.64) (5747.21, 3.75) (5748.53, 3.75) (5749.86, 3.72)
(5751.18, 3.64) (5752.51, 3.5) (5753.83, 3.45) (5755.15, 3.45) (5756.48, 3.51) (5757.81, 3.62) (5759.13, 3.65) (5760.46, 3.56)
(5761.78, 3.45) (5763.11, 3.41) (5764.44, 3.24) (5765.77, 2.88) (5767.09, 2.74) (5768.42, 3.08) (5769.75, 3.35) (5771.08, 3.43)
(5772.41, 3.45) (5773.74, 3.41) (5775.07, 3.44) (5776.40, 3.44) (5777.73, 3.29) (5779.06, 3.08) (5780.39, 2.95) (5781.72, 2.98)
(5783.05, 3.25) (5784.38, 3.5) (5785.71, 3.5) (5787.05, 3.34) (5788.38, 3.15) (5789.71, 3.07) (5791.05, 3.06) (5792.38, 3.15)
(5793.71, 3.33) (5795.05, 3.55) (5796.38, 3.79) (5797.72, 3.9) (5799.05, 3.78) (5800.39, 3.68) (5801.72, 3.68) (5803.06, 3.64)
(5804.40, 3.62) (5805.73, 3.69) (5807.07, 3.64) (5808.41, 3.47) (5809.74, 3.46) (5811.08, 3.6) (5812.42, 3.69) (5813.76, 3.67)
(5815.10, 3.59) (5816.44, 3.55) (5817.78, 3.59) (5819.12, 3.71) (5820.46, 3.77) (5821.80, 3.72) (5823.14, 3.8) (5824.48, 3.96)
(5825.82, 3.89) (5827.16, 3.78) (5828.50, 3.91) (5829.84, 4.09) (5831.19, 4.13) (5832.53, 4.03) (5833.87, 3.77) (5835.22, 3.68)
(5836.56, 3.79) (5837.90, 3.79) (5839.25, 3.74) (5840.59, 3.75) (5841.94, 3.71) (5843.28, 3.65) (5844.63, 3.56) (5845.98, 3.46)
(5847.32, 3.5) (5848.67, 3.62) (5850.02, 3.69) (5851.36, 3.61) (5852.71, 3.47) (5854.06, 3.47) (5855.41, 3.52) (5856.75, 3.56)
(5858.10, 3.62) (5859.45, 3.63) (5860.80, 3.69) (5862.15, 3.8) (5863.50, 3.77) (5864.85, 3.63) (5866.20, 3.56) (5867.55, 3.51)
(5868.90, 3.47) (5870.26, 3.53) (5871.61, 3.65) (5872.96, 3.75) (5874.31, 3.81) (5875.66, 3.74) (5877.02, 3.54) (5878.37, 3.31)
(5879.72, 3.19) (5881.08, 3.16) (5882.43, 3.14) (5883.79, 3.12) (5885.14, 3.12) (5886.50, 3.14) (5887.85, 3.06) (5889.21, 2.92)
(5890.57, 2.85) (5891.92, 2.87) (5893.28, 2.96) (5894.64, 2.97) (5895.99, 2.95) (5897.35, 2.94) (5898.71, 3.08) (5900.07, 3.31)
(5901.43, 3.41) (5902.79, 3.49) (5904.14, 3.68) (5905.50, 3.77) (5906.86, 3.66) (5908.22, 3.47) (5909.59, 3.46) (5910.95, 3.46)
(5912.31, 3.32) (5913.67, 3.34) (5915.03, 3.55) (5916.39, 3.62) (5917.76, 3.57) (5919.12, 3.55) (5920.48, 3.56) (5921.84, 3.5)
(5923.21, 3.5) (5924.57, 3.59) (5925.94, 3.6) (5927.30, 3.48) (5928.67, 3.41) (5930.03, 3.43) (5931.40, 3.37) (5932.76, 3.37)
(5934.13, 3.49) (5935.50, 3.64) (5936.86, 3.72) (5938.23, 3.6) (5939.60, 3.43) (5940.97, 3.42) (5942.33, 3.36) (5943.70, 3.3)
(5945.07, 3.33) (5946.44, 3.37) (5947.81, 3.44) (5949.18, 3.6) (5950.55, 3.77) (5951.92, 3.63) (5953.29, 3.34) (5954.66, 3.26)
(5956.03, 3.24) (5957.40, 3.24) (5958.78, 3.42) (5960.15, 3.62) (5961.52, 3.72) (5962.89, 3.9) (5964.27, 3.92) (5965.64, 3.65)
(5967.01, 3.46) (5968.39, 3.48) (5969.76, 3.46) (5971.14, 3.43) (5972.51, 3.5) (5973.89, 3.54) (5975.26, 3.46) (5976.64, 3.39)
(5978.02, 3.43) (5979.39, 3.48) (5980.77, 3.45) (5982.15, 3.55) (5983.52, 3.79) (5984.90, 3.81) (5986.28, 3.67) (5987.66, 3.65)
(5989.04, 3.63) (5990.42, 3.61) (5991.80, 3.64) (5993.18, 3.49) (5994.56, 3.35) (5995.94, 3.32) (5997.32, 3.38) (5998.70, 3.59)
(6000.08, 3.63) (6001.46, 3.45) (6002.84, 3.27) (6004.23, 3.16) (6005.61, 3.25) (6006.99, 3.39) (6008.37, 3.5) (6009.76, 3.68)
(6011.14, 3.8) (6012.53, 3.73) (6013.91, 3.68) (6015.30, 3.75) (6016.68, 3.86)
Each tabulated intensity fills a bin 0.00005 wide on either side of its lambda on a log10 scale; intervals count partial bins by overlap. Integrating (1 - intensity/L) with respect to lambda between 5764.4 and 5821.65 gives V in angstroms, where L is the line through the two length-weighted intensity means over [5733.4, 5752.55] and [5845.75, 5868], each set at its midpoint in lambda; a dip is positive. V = 2.7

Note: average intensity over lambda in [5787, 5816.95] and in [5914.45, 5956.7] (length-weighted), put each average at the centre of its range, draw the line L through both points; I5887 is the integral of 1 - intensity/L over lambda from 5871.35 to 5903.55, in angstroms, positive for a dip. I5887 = 2.6 angstroms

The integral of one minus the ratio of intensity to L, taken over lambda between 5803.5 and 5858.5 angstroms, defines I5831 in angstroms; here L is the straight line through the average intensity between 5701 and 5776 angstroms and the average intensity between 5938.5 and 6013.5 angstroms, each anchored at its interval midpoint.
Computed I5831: -3.7 angstroms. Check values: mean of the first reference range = 3.42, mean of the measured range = 3.69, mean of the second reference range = 3.51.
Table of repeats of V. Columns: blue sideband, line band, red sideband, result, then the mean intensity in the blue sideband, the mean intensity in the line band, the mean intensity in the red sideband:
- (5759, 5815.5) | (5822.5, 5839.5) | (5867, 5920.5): -2.5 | 3.41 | 3.88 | 3.35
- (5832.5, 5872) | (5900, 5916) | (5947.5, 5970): 0.4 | 3.63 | 3.5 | 3.54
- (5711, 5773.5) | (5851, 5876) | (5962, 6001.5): -0.9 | 3.42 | 3.62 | 3.56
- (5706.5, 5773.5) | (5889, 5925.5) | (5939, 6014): 1.3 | 3.41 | 3.35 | 3.51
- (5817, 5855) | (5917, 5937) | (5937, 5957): -0.1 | 3.73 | 3.51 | 3.44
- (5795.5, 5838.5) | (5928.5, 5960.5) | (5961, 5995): 1.5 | 3.75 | 3.45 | 3.58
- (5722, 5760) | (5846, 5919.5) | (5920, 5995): 2.1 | 3.52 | 3.42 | 3.52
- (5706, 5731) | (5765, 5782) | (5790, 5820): 1.4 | 3.31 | 3.2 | 3.58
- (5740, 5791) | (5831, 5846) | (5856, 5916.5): -1.6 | 3.4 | 3.76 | 3.39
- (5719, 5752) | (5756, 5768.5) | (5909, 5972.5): 0.7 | 3.51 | 3.32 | 3.5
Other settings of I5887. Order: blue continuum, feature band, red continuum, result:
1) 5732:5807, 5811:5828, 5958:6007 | -1.28 angstroms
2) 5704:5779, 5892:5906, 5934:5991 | 1.05 angstroms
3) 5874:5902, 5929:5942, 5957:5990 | -0.39 angstroms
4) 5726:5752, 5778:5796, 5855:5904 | 1.23 angstroms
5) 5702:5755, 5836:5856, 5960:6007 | -0.78 angstroms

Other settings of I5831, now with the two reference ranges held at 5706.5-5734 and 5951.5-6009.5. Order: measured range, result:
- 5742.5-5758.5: -1.26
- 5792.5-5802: -0.76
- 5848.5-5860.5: -0.58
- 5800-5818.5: -1.26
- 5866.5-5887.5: 0.12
